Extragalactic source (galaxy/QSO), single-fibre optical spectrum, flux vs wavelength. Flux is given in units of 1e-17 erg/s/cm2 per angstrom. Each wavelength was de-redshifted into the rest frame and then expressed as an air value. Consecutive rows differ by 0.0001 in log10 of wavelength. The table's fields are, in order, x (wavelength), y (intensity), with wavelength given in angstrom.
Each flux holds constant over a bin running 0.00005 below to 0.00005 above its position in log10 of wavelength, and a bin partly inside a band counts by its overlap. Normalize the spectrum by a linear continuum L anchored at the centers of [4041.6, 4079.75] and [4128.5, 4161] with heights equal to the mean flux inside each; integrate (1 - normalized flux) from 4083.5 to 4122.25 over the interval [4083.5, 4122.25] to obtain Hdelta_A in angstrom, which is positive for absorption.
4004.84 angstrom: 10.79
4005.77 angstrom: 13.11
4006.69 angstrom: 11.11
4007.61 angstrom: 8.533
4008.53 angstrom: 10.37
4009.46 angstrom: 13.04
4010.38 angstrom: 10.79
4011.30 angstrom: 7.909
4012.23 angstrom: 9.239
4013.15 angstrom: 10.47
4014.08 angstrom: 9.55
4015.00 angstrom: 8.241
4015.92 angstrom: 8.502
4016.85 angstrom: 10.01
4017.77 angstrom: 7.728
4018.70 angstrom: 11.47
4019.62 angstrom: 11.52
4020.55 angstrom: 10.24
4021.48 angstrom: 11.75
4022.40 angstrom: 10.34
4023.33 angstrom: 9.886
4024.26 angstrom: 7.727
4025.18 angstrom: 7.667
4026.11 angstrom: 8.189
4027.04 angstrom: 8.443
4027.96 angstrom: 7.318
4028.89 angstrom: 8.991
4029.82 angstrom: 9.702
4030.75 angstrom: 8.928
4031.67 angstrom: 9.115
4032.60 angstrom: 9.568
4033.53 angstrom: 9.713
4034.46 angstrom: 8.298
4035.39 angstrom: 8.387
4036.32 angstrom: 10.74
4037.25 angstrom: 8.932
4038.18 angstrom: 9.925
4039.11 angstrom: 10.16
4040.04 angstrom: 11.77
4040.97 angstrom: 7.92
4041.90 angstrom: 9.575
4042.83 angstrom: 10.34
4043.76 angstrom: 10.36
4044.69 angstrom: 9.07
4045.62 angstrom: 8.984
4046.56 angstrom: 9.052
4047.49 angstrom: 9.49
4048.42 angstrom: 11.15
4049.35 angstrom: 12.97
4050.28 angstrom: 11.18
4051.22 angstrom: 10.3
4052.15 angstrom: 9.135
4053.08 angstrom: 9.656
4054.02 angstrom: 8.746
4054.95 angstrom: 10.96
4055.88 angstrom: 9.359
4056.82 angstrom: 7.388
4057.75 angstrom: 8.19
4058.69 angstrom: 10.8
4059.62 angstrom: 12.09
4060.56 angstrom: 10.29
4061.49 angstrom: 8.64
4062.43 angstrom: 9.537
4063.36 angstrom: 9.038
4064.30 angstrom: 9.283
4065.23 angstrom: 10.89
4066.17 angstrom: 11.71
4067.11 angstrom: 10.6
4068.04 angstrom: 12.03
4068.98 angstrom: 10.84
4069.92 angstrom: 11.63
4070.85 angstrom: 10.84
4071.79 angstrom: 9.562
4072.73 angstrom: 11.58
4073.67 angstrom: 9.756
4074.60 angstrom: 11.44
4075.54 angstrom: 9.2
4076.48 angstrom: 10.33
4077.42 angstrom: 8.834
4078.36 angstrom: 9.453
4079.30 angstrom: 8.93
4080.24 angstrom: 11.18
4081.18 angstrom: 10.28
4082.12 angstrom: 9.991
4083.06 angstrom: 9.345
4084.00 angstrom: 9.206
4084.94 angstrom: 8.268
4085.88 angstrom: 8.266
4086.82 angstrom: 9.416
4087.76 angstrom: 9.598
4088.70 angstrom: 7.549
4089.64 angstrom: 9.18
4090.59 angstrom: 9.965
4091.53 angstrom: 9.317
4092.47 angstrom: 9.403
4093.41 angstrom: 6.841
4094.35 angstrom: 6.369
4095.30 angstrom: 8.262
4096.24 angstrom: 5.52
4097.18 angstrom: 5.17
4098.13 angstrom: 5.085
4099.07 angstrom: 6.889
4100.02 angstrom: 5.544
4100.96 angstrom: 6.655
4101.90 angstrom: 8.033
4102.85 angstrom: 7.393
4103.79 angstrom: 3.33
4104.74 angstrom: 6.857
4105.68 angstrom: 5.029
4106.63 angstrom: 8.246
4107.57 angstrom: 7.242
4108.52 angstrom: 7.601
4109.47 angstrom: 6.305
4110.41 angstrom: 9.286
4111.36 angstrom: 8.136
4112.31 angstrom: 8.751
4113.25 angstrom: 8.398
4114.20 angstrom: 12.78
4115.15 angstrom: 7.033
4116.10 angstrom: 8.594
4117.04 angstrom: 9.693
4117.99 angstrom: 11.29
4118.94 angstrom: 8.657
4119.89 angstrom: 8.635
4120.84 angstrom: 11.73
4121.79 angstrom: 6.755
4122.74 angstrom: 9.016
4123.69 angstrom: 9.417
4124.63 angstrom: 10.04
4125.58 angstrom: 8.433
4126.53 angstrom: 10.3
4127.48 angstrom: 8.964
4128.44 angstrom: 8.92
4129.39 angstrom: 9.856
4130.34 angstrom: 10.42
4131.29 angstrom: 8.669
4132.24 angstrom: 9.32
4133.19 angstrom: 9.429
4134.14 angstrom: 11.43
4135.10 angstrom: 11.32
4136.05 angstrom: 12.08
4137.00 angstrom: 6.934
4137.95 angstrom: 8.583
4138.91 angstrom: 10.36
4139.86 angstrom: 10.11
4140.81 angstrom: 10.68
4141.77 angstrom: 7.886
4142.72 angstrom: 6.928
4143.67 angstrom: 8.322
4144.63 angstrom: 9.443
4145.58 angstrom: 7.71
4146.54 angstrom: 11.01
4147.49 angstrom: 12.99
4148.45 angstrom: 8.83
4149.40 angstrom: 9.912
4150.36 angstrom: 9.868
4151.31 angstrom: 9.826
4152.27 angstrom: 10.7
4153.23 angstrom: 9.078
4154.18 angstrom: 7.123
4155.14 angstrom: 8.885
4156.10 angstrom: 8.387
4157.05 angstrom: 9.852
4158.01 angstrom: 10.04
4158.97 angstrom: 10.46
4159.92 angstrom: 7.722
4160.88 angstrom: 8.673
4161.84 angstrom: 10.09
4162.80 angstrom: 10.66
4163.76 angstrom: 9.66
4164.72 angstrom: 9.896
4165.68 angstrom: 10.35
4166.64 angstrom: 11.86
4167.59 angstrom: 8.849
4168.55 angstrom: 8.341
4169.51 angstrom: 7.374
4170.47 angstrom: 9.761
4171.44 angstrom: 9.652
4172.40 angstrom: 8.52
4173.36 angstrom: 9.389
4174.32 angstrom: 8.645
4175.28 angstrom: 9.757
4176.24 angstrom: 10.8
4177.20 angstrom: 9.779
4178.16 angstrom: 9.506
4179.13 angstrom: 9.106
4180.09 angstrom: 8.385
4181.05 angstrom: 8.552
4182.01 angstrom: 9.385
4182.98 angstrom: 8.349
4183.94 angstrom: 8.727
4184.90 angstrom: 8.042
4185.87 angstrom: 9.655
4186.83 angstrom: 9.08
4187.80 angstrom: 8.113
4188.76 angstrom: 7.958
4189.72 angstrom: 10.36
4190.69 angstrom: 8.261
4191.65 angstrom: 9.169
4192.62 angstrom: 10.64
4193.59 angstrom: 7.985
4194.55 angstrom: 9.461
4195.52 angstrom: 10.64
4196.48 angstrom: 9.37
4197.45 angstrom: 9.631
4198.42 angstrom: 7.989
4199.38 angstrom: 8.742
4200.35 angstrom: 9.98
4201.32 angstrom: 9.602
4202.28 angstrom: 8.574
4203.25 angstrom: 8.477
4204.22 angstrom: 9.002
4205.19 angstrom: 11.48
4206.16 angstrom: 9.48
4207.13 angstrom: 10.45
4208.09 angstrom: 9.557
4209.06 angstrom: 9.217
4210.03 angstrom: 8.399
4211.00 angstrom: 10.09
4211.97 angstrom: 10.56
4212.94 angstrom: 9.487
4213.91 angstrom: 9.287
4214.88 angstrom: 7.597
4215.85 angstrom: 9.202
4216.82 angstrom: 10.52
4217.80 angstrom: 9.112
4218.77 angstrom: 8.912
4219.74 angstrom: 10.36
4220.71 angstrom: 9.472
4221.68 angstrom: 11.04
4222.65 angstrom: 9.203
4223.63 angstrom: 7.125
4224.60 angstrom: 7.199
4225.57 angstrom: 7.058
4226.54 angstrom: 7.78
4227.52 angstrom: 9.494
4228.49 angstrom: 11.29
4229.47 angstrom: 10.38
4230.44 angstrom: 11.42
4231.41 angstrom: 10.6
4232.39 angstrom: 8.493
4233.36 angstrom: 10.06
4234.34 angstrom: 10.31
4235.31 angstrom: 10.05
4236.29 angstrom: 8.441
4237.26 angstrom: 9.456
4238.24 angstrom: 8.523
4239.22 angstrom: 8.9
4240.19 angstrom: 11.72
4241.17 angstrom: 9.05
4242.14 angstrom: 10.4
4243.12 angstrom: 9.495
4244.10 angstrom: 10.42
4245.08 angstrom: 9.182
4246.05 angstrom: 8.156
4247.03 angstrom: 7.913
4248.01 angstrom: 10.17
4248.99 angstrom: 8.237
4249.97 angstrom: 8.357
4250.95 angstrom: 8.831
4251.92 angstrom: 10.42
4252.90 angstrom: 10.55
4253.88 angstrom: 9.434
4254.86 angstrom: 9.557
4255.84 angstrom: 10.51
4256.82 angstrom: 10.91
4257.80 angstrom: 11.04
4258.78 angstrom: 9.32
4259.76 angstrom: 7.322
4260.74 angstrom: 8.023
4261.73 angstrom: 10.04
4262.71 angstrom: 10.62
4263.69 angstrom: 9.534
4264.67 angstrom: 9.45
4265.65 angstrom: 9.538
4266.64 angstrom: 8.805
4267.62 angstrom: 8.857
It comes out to 7.2 angstrom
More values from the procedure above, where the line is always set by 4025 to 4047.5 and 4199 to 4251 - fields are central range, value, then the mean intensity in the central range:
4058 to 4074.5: -2.25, 10.5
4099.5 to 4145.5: 2.90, 8.72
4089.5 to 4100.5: 2.42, 7.23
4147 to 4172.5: -0.59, 9.55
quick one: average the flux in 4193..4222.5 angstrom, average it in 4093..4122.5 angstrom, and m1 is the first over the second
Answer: 1.24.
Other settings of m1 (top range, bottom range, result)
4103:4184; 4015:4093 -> 0.94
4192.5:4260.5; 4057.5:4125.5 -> 1.06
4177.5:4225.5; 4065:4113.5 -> 1.06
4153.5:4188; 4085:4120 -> 1.17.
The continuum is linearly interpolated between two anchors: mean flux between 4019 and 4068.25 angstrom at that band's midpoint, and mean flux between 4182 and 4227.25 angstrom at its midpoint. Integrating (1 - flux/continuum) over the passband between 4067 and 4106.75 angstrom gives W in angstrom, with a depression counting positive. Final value 4.02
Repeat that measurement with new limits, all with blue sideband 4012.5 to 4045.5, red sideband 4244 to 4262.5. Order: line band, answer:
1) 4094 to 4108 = 4.5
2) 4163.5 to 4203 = 0.8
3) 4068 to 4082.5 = -1.4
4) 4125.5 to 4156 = -0.3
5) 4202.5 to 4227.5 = 0.5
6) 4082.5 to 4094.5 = 0.9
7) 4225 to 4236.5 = -0.3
